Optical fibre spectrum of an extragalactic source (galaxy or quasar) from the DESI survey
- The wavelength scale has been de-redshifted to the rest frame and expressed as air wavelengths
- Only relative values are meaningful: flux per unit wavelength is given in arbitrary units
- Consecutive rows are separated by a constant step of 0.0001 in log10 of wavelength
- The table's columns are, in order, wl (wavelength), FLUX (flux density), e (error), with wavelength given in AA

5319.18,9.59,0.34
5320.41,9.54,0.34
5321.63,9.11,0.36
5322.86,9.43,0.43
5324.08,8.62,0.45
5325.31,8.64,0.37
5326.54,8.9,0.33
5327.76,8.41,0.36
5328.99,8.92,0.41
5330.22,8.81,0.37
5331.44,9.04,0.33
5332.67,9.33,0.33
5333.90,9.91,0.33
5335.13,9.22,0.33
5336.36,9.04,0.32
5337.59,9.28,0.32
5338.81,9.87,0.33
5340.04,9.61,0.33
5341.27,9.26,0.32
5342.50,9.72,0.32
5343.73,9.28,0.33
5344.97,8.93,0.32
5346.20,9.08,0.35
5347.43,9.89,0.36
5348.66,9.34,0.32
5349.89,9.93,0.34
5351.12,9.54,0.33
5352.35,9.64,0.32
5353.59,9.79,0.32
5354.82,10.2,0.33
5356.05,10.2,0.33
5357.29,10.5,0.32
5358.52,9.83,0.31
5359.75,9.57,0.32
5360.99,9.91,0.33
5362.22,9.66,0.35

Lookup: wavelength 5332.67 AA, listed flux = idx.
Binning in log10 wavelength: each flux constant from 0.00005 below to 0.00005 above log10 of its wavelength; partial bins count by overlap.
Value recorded 9.33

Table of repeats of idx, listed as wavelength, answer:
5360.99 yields 9.91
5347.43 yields 9.89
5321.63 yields 9.11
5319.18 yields 9.59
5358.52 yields 9.83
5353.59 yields 9.79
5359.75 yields 9.57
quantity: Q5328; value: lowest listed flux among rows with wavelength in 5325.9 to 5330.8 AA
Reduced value 8.41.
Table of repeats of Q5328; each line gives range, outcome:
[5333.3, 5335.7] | 9.22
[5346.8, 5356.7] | 9.34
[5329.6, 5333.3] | 8.81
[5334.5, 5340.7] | 9.04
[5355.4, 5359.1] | 9.83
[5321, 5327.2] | 8.62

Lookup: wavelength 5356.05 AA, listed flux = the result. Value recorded 10.2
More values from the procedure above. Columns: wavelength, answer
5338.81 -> 9.87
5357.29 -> 10.5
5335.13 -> 9.22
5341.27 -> 9.26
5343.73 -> 9.28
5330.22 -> 8.81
